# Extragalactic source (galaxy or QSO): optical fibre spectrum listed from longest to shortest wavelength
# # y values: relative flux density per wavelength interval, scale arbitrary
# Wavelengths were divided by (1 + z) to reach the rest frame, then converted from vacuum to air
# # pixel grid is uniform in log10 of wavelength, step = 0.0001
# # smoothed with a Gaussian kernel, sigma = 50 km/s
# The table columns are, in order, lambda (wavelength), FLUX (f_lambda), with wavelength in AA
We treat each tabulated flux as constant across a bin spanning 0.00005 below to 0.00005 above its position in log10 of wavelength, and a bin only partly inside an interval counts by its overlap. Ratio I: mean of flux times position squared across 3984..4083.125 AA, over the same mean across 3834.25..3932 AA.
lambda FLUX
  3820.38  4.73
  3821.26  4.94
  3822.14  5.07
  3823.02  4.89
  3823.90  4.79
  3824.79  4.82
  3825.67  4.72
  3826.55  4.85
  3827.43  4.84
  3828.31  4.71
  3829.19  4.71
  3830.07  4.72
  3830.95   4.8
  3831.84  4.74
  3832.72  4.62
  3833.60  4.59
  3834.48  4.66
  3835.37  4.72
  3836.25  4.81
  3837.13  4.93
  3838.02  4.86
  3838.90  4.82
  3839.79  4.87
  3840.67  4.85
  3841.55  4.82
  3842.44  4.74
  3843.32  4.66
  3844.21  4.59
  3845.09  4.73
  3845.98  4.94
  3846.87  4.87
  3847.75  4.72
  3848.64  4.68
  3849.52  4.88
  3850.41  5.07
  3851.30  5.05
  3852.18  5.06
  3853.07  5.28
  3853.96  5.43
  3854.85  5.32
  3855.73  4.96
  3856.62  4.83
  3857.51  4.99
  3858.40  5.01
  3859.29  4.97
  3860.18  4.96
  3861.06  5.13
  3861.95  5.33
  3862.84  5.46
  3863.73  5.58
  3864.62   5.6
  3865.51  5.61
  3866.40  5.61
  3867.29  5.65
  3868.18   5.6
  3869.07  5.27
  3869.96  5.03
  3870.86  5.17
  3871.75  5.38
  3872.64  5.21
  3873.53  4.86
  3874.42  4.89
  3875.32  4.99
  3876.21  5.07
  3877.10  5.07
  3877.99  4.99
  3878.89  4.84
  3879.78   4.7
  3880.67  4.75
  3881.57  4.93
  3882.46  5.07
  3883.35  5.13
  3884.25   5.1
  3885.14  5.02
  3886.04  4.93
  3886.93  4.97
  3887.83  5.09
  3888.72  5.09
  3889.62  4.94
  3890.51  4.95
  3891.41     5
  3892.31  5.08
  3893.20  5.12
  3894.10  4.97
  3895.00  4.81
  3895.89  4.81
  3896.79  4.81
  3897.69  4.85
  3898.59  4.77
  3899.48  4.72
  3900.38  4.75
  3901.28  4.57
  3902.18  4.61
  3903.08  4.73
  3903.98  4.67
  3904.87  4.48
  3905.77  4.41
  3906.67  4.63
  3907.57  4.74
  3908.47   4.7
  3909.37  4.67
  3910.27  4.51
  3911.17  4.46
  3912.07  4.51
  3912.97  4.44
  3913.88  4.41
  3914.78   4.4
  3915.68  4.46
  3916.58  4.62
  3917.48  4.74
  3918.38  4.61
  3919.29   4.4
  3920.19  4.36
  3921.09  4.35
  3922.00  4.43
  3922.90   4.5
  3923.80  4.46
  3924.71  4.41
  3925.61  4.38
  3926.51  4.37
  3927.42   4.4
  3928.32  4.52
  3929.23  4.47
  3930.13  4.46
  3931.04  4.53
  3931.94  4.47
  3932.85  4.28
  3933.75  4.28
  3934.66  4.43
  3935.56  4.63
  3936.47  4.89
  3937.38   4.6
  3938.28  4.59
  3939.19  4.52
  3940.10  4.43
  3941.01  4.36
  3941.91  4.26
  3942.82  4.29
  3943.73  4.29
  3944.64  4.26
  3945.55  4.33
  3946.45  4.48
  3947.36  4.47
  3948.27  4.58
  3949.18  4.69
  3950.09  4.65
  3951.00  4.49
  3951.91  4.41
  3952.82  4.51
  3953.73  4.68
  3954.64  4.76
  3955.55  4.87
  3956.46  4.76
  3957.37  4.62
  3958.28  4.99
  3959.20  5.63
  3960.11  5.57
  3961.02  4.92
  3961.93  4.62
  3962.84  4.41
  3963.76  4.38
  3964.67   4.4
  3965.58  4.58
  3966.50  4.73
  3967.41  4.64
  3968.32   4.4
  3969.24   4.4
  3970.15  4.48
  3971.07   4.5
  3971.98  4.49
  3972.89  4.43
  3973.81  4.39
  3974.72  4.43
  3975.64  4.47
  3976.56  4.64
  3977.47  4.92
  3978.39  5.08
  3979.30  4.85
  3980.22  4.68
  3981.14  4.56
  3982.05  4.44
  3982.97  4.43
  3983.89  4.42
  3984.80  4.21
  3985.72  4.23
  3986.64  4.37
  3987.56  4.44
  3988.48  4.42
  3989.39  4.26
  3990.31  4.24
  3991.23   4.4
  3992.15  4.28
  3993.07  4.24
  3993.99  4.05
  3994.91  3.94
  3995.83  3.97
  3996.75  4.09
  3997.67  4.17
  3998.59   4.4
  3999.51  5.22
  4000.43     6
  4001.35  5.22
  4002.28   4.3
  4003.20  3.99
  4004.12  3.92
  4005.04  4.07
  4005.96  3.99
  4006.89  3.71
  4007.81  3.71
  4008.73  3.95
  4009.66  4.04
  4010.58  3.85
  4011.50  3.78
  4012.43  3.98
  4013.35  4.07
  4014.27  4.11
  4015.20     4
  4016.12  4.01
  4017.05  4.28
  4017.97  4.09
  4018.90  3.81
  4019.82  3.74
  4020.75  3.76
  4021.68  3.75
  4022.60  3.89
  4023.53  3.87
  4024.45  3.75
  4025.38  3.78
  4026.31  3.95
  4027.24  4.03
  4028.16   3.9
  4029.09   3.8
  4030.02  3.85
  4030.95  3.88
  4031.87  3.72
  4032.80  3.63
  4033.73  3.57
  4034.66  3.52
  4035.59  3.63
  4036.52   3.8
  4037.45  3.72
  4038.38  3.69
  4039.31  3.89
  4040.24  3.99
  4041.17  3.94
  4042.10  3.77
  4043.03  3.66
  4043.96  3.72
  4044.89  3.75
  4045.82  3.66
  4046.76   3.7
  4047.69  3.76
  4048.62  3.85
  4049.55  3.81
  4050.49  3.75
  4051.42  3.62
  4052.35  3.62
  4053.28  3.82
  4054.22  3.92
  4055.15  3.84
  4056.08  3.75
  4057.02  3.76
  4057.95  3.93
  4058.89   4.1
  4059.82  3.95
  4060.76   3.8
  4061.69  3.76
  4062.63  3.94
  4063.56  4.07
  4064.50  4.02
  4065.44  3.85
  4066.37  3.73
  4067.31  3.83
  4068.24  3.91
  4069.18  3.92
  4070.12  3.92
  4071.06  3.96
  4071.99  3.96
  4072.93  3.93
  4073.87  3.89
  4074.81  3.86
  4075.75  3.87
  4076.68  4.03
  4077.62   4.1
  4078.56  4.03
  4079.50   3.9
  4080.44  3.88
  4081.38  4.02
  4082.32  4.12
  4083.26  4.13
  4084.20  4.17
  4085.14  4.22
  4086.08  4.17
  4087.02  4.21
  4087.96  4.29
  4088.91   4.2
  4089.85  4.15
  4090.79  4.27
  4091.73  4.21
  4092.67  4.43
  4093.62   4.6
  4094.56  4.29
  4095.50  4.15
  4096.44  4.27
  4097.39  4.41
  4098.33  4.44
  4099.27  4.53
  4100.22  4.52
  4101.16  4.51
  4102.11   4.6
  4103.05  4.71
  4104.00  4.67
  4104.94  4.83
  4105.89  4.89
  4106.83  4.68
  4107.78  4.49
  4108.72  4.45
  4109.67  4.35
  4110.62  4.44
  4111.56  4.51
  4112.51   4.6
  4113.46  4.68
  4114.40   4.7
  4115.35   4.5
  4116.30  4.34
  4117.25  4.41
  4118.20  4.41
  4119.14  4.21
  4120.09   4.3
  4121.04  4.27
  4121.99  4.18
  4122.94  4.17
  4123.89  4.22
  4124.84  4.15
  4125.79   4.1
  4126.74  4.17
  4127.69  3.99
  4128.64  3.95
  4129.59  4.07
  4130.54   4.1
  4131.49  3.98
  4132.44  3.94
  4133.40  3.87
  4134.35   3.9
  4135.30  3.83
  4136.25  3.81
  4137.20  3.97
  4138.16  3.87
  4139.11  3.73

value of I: 0.9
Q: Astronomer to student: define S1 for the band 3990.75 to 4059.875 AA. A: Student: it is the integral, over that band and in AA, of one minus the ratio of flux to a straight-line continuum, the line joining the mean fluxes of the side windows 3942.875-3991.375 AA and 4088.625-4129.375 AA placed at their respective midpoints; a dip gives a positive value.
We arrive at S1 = 8.4 AA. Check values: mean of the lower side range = 4.57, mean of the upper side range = 4.39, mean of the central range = 3.95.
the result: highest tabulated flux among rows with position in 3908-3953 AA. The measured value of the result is 4.89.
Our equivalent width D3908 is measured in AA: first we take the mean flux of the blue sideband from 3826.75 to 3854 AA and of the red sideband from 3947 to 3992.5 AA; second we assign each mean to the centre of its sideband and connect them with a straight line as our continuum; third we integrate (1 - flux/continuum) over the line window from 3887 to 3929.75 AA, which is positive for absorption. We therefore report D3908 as 0.5 AA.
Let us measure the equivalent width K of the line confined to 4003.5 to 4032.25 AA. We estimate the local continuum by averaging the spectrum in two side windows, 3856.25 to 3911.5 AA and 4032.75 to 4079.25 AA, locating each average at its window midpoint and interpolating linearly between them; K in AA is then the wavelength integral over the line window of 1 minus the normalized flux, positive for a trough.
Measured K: 1.27 AA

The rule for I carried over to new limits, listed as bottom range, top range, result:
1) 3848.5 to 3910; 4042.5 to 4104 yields 0.89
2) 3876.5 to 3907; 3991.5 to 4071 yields 0.87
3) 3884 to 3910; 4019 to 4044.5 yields 0.84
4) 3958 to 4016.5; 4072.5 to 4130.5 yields 1.03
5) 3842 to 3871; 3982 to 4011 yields 0.90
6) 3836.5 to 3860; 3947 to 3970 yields 1.01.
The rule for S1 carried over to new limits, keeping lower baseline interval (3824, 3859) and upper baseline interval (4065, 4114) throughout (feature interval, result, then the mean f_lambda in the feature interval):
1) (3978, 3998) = 0.64 AA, 4.35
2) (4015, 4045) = 3.91 AA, 3.82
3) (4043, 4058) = 2.02 AA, 3.76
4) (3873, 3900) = -1.15 AA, 4.94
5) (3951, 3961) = -0.64 AA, 4.86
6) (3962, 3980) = -0.10 AA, 4.56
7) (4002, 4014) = 1.35 AA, 3.95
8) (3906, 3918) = 0.31 AA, 4.56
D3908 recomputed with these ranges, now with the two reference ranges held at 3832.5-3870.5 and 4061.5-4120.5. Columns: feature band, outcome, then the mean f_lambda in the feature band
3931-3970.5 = 1.0 AA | 4.58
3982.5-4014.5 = 2.2 AA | 4.24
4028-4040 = 1.9 AA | 3.74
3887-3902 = 0.0 AA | 4.89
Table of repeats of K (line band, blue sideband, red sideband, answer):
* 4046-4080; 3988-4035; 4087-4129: 2.9 AA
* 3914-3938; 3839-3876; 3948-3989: 1.6 AA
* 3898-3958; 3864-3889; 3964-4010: 3.3 AA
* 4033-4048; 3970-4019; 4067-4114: 2.0 AA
